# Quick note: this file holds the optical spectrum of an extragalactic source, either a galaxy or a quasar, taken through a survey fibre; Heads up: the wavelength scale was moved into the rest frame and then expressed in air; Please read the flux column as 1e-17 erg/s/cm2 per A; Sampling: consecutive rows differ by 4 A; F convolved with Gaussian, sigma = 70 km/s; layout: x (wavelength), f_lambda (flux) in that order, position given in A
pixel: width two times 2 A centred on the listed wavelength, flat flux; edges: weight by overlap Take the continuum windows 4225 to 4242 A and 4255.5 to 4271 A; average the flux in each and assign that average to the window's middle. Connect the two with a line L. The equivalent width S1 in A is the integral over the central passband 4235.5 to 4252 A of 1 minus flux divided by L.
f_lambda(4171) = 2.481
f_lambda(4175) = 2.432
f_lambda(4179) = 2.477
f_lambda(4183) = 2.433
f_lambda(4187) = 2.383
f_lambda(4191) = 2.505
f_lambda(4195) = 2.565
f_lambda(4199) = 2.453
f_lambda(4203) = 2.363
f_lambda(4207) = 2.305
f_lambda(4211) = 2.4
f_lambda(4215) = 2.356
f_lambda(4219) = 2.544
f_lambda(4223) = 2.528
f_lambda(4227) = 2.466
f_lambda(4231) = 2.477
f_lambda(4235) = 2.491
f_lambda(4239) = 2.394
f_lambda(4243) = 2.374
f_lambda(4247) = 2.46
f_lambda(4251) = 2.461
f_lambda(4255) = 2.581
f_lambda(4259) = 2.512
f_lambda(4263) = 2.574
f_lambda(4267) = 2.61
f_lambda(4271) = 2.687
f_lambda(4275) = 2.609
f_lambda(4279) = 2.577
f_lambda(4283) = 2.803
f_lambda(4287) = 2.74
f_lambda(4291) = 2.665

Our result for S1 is 0.5 A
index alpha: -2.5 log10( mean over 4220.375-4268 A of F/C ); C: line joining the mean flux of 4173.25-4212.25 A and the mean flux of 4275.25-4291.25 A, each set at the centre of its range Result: 0.037 mag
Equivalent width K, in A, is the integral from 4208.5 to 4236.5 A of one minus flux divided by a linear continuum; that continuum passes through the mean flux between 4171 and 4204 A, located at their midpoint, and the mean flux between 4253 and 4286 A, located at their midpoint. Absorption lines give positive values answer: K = 0.7 A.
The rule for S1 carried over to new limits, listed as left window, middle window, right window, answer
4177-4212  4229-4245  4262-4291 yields 0.7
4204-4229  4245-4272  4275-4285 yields 0.4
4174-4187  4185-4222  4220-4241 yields 0.3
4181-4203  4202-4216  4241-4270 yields 0.7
